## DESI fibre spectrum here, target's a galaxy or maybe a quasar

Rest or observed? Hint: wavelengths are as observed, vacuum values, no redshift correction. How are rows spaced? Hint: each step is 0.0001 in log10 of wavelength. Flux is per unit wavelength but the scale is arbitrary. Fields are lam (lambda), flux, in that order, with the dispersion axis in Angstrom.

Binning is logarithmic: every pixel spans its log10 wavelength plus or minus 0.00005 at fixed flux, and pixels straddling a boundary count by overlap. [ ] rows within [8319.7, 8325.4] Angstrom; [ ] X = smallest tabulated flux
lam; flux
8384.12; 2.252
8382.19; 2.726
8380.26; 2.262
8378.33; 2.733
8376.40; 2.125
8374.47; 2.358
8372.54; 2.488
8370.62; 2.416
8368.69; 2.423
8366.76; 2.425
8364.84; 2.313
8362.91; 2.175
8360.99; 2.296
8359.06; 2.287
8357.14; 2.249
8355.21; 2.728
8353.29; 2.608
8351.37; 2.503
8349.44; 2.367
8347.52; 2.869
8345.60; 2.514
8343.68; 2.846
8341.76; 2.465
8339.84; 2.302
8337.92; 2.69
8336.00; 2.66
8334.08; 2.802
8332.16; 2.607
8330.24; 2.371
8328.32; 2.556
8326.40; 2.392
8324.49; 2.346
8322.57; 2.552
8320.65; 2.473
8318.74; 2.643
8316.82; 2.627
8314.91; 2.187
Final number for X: 2.346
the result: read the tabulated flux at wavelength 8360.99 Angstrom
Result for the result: 2.296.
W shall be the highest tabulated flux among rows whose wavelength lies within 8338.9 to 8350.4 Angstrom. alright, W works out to 2.869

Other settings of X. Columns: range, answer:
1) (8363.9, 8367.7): 2.313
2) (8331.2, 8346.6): 2.302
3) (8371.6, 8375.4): 2.358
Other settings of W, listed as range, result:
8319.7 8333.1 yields 2.607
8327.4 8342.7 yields 2.802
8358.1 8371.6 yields 2.425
